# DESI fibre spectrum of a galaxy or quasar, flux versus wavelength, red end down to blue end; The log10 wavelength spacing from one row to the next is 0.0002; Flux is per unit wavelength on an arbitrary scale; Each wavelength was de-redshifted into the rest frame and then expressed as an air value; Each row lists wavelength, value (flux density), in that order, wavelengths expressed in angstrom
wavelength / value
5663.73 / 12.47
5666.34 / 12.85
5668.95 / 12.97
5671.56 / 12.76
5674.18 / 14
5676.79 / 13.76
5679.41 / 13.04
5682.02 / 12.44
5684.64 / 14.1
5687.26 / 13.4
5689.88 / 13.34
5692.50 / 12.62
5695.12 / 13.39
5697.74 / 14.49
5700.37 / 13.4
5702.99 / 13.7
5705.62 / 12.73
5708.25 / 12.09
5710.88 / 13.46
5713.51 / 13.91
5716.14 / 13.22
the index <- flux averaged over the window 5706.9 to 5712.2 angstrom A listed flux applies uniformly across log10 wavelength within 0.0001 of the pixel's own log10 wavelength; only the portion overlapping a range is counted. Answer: 12.8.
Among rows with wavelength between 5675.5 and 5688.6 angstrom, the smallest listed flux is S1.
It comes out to 12.44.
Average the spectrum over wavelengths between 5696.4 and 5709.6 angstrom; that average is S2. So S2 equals 13.3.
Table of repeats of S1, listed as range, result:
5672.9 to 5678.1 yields 13.76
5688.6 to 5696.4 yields 12.62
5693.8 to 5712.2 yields 12.09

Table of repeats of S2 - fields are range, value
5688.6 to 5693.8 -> 13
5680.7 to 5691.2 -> 13.3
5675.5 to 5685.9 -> 13.3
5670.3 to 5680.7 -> 13.4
